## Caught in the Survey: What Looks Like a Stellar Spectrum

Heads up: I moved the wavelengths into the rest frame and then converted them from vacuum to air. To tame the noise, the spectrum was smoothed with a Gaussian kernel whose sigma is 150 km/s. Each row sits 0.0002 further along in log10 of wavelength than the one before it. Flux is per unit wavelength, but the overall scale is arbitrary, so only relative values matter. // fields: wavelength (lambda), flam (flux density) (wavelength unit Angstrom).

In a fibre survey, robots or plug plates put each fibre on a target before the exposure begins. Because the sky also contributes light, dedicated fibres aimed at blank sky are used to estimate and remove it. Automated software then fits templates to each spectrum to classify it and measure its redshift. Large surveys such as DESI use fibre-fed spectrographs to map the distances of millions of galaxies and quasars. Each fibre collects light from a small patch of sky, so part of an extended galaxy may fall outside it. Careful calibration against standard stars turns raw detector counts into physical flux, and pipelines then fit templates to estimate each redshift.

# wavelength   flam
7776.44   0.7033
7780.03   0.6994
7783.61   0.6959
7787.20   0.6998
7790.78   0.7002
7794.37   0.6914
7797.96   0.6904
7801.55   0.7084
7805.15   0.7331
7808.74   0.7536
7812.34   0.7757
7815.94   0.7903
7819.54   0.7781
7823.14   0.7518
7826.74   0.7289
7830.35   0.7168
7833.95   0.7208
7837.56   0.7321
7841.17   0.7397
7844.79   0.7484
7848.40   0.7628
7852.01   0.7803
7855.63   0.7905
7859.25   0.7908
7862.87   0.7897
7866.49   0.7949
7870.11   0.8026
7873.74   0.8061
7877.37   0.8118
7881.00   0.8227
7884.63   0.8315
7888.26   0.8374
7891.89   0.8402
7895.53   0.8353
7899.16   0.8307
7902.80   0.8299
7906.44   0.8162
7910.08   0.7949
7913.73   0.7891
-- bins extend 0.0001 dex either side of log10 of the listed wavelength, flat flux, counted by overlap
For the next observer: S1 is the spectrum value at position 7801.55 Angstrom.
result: 0.7084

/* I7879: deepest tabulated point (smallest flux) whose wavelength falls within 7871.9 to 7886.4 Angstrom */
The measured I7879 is 0.8061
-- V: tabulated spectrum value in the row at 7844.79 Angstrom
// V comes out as 0.7484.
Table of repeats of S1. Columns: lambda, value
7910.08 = 0.7949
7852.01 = 0.7803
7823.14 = 0.7518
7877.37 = 0.8118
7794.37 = 0.6914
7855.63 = 0.7905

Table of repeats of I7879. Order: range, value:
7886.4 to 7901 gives 0.8307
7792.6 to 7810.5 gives 0.6904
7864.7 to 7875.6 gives 0.7949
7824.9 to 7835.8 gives 0.7168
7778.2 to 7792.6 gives 0.6959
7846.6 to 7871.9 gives 0.7628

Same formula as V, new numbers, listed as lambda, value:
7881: 0.8227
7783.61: 0.6959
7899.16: 0.8307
